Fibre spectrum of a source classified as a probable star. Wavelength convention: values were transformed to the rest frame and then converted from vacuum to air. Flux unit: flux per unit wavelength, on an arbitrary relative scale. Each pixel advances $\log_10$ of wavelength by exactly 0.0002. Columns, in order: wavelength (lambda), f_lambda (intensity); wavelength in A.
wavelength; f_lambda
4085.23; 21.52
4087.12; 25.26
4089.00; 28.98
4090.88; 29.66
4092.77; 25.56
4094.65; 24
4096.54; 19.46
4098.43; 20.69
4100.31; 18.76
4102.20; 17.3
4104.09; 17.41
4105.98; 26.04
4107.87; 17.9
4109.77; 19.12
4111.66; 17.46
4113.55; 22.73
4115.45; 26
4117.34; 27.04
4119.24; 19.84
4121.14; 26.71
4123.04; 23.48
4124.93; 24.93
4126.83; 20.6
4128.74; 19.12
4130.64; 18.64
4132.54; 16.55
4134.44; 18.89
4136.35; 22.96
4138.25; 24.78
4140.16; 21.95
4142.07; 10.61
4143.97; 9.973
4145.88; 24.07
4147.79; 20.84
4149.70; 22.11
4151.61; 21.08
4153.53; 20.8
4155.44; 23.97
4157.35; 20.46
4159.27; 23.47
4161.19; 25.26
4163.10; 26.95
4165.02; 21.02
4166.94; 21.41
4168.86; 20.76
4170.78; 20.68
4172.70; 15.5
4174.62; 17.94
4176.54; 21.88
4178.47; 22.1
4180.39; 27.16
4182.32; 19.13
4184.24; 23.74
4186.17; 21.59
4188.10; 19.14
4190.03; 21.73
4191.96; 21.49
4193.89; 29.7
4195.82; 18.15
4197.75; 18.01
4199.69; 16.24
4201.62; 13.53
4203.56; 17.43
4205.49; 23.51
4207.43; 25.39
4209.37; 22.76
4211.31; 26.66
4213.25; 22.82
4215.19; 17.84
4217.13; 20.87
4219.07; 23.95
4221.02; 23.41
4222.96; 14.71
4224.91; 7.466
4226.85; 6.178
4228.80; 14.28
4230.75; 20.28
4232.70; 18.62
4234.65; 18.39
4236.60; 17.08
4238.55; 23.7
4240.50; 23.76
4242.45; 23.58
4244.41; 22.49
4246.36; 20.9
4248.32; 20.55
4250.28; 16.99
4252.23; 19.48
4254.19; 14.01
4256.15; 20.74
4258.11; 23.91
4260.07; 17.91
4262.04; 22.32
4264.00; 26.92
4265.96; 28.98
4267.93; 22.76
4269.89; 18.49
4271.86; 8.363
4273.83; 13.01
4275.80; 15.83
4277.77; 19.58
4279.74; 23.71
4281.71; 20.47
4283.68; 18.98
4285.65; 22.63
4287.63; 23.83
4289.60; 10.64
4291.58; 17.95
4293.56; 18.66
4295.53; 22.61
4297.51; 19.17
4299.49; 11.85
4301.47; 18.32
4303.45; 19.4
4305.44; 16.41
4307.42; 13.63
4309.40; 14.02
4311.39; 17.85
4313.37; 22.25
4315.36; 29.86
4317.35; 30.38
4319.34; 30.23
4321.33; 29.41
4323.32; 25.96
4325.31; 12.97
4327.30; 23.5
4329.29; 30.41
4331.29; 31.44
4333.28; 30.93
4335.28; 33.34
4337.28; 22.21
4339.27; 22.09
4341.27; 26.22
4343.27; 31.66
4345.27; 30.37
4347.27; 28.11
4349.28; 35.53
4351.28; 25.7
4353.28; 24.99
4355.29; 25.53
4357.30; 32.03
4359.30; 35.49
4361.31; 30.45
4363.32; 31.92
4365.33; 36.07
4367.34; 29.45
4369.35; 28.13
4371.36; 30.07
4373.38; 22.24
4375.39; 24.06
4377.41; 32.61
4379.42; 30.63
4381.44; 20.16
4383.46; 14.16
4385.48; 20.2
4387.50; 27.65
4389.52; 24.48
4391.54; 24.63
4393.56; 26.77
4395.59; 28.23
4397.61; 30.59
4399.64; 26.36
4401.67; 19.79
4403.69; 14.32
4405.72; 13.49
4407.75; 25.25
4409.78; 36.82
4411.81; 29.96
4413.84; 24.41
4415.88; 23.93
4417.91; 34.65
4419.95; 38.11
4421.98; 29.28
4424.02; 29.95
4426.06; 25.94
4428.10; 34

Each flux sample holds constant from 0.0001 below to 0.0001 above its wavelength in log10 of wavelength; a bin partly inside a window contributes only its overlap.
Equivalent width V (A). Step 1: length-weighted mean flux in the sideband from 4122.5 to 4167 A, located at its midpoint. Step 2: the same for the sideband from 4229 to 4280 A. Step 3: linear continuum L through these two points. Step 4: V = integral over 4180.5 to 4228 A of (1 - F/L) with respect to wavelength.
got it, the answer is 1.2 A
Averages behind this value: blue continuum 21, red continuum 19.9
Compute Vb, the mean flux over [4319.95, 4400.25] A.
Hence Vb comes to 27.4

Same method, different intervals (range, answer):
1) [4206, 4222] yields 23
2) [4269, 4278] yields 14.6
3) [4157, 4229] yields 20.4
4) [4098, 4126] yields 21.7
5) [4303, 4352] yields 25.4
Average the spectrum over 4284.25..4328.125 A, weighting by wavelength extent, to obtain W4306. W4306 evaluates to 20.5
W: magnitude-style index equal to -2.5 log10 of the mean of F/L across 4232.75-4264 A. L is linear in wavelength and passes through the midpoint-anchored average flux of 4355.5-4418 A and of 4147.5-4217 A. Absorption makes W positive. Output 0.13 mag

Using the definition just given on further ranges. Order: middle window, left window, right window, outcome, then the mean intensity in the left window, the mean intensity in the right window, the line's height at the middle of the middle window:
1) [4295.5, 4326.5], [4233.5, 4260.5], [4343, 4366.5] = 0.26 mag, 20.3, 30.6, 26.4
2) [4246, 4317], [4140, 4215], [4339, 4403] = 0.25 mag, 21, 27.4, 24.4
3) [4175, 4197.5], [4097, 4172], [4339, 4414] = 0.01 mag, 21.1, 26.9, 22.3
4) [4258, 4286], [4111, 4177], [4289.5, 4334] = 0.08 mag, 21.2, 21.8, 21.7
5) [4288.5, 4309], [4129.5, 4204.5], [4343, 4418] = 0.41 mag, 20.6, 27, 24.5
